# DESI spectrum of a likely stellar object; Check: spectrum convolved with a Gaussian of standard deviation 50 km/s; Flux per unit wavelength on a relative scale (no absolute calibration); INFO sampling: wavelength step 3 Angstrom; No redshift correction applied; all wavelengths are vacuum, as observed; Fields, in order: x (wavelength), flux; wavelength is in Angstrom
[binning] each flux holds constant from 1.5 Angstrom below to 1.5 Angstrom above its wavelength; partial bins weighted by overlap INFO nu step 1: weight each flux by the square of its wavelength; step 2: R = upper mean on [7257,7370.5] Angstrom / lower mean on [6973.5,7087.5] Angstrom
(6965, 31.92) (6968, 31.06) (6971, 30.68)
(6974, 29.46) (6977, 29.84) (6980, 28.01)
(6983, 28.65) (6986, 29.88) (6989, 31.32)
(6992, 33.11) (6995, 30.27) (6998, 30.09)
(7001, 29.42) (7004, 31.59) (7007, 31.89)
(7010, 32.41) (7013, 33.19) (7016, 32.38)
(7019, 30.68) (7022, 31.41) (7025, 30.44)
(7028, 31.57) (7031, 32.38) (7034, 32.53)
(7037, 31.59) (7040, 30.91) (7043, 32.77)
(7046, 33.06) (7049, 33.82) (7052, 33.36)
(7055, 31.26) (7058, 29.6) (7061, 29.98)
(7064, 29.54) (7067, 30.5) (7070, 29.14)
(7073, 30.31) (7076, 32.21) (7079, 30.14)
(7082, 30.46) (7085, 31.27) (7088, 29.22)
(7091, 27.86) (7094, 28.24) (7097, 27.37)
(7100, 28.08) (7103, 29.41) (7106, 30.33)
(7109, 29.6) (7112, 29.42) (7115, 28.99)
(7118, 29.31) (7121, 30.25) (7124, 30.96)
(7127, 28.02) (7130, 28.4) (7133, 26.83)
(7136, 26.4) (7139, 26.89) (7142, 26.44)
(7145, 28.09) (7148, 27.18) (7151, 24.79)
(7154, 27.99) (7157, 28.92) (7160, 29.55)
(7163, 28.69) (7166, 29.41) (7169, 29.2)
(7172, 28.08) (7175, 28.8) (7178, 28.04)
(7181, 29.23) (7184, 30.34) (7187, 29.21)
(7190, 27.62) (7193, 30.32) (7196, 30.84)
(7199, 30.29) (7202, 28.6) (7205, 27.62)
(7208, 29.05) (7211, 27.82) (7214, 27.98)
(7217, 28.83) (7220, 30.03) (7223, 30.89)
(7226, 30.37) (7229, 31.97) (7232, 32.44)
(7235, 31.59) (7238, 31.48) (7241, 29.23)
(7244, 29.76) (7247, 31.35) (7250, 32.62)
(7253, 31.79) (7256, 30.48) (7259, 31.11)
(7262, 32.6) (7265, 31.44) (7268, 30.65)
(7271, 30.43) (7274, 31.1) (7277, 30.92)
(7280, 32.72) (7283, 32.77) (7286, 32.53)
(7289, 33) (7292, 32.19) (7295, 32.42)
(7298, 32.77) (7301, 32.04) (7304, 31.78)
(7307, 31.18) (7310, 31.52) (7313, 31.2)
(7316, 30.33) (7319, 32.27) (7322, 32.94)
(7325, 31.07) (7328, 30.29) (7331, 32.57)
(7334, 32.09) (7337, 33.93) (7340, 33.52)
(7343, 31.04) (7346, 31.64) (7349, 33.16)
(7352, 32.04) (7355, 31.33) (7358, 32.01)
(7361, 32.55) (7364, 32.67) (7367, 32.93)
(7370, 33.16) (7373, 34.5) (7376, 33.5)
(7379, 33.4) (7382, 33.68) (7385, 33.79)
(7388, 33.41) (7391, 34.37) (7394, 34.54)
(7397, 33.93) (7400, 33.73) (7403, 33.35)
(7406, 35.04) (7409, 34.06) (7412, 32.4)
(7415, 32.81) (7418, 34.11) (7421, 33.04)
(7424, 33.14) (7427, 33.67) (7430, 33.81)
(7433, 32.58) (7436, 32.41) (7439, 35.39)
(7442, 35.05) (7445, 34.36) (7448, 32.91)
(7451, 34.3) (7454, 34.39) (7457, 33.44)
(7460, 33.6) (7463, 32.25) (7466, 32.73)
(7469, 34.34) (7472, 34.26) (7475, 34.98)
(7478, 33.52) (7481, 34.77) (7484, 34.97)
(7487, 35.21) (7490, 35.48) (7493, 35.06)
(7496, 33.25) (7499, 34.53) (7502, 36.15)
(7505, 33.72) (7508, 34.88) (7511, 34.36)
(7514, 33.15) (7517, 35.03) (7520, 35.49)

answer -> 1.11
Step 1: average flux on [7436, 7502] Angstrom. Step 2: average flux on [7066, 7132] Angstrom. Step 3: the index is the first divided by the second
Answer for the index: 1.16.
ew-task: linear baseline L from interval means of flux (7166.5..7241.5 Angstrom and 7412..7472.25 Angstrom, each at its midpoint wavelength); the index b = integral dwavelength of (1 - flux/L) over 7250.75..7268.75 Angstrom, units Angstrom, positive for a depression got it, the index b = -0.5 Angstrom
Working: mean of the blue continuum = 29.6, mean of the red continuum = 33.6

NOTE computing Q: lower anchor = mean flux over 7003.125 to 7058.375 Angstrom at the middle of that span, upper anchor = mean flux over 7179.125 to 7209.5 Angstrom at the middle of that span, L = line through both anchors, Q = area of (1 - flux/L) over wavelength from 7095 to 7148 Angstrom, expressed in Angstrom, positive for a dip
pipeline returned 3.52 Angstrom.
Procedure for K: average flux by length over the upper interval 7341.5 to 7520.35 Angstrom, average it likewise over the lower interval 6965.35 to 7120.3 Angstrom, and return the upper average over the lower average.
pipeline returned 1.1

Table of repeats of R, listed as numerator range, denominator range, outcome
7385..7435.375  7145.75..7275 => 1.19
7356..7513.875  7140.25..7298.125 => 1.19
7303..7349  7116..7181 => 1.19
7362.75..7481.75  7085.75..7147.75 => 1.29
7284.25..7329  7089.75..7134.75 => 1.16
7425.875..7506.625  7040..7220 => 1.28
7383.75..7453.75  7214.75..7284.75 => 1.14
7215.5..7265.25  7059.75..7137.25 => 1.10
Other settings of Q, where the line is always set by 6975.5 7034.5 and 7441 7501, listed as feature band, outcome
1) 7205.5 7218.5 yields 1.6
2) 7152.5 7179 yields 2.8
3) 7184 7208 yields 2.3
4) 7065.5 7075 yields 0.4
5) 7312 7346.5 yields 1.3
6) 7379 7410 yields -0.3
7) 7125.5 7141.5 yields 2.3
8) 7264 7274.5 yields 0.6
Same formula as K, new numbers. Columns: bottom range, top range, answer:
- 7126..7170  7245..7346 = 1.15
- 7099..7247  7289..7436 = 1.13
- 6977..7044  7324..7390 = 1.05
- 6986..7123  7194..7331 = 1.01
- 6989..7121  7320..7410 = 1.07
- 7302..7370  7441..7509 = 1.07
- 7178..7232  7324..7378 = 1.10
